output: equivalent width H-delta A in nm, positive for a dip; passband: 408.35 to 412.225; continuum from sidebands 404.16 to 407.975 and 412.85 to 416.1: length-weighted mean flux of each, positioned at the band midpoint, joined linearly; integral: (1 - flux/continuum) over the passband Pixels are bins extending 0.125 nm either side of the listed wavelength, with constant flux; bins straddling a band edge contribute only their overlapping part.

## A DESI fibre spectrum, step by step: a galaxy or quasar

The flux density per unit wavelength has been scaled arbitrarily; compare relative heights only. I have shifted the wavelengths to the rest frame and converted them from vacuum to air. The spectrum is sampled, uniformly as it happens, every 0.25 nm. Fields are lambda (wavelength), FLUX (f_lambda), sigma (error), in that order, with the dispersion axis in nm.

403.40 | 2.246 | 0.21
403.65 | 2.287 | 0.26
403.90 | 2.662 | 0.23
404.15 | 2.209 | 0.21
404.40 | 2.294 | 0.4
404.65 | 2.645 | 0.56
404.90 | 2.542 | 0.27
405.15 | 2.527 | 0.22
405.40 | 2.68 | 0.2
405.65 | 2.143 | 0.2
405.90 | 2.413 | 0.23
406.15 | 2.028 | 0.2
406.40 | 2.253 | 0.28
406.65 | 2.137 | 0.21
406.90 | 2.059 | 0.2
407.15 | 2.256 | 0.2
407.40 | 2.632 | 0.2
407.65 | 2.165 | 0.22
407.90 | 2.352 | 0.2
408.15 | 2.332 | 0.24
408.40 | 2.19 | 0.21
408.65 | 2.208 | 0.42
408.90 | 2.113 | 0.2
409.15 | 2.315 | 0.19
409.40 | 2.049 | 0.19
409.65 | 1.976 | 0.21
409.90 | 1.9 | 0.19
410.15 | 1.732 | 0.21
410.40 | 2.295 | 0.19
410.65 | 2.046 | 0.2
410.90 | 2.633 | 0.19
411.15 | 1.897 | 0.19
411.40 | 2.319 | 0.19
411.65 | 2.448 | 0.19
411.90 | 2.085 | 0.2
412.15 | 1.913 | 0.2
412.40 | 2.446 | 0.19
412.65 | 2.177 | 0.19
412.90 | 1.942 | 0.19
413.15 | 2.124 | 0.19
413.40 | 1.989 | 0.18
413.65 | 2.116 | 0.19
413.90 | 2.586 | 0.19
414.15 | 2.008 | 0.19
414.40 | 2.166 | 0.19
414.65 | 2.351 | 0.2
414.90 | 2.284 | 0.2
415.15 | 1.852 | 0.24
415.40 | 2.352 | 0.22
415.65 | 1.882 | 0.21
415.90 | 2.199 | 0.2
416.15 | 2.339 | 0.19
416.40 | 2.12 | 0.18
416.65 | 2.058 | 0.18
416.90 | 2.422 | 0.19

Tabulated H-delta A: 0.189 nm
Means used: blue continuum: 2.34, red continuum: 2.15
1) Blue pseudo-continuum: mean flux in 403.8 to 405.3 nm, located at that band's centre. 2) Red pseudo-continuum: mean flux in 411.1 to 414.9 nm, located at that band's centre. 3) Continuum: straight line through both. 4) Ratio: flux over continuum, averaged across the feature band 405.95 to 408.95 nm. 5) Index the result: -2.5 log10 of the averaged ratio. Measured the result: 0.07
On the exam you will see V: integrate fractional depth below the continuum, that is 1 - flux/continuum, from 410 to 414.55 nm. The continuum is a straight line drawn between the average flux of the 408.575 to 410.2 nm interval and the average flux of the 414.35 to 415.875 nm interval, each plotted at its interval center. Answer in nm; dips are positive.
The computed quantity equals -0.13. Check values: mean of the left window 2.05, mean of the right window 2.15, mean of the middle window 2.16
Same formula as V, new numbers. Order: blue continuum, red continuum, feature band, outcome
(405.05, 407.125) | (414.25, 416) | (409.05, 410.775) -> 0.142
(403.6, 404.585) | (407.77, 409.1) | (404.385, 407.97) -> -0.039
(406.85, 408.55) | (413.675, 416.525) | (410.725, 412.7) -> 0.001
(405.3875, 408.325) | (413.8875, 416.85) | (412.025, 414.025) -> 0.035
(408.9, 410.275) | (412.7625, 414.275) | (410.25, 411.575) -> -0.123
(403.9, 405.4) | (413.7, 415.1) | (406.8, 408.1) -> 0.062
